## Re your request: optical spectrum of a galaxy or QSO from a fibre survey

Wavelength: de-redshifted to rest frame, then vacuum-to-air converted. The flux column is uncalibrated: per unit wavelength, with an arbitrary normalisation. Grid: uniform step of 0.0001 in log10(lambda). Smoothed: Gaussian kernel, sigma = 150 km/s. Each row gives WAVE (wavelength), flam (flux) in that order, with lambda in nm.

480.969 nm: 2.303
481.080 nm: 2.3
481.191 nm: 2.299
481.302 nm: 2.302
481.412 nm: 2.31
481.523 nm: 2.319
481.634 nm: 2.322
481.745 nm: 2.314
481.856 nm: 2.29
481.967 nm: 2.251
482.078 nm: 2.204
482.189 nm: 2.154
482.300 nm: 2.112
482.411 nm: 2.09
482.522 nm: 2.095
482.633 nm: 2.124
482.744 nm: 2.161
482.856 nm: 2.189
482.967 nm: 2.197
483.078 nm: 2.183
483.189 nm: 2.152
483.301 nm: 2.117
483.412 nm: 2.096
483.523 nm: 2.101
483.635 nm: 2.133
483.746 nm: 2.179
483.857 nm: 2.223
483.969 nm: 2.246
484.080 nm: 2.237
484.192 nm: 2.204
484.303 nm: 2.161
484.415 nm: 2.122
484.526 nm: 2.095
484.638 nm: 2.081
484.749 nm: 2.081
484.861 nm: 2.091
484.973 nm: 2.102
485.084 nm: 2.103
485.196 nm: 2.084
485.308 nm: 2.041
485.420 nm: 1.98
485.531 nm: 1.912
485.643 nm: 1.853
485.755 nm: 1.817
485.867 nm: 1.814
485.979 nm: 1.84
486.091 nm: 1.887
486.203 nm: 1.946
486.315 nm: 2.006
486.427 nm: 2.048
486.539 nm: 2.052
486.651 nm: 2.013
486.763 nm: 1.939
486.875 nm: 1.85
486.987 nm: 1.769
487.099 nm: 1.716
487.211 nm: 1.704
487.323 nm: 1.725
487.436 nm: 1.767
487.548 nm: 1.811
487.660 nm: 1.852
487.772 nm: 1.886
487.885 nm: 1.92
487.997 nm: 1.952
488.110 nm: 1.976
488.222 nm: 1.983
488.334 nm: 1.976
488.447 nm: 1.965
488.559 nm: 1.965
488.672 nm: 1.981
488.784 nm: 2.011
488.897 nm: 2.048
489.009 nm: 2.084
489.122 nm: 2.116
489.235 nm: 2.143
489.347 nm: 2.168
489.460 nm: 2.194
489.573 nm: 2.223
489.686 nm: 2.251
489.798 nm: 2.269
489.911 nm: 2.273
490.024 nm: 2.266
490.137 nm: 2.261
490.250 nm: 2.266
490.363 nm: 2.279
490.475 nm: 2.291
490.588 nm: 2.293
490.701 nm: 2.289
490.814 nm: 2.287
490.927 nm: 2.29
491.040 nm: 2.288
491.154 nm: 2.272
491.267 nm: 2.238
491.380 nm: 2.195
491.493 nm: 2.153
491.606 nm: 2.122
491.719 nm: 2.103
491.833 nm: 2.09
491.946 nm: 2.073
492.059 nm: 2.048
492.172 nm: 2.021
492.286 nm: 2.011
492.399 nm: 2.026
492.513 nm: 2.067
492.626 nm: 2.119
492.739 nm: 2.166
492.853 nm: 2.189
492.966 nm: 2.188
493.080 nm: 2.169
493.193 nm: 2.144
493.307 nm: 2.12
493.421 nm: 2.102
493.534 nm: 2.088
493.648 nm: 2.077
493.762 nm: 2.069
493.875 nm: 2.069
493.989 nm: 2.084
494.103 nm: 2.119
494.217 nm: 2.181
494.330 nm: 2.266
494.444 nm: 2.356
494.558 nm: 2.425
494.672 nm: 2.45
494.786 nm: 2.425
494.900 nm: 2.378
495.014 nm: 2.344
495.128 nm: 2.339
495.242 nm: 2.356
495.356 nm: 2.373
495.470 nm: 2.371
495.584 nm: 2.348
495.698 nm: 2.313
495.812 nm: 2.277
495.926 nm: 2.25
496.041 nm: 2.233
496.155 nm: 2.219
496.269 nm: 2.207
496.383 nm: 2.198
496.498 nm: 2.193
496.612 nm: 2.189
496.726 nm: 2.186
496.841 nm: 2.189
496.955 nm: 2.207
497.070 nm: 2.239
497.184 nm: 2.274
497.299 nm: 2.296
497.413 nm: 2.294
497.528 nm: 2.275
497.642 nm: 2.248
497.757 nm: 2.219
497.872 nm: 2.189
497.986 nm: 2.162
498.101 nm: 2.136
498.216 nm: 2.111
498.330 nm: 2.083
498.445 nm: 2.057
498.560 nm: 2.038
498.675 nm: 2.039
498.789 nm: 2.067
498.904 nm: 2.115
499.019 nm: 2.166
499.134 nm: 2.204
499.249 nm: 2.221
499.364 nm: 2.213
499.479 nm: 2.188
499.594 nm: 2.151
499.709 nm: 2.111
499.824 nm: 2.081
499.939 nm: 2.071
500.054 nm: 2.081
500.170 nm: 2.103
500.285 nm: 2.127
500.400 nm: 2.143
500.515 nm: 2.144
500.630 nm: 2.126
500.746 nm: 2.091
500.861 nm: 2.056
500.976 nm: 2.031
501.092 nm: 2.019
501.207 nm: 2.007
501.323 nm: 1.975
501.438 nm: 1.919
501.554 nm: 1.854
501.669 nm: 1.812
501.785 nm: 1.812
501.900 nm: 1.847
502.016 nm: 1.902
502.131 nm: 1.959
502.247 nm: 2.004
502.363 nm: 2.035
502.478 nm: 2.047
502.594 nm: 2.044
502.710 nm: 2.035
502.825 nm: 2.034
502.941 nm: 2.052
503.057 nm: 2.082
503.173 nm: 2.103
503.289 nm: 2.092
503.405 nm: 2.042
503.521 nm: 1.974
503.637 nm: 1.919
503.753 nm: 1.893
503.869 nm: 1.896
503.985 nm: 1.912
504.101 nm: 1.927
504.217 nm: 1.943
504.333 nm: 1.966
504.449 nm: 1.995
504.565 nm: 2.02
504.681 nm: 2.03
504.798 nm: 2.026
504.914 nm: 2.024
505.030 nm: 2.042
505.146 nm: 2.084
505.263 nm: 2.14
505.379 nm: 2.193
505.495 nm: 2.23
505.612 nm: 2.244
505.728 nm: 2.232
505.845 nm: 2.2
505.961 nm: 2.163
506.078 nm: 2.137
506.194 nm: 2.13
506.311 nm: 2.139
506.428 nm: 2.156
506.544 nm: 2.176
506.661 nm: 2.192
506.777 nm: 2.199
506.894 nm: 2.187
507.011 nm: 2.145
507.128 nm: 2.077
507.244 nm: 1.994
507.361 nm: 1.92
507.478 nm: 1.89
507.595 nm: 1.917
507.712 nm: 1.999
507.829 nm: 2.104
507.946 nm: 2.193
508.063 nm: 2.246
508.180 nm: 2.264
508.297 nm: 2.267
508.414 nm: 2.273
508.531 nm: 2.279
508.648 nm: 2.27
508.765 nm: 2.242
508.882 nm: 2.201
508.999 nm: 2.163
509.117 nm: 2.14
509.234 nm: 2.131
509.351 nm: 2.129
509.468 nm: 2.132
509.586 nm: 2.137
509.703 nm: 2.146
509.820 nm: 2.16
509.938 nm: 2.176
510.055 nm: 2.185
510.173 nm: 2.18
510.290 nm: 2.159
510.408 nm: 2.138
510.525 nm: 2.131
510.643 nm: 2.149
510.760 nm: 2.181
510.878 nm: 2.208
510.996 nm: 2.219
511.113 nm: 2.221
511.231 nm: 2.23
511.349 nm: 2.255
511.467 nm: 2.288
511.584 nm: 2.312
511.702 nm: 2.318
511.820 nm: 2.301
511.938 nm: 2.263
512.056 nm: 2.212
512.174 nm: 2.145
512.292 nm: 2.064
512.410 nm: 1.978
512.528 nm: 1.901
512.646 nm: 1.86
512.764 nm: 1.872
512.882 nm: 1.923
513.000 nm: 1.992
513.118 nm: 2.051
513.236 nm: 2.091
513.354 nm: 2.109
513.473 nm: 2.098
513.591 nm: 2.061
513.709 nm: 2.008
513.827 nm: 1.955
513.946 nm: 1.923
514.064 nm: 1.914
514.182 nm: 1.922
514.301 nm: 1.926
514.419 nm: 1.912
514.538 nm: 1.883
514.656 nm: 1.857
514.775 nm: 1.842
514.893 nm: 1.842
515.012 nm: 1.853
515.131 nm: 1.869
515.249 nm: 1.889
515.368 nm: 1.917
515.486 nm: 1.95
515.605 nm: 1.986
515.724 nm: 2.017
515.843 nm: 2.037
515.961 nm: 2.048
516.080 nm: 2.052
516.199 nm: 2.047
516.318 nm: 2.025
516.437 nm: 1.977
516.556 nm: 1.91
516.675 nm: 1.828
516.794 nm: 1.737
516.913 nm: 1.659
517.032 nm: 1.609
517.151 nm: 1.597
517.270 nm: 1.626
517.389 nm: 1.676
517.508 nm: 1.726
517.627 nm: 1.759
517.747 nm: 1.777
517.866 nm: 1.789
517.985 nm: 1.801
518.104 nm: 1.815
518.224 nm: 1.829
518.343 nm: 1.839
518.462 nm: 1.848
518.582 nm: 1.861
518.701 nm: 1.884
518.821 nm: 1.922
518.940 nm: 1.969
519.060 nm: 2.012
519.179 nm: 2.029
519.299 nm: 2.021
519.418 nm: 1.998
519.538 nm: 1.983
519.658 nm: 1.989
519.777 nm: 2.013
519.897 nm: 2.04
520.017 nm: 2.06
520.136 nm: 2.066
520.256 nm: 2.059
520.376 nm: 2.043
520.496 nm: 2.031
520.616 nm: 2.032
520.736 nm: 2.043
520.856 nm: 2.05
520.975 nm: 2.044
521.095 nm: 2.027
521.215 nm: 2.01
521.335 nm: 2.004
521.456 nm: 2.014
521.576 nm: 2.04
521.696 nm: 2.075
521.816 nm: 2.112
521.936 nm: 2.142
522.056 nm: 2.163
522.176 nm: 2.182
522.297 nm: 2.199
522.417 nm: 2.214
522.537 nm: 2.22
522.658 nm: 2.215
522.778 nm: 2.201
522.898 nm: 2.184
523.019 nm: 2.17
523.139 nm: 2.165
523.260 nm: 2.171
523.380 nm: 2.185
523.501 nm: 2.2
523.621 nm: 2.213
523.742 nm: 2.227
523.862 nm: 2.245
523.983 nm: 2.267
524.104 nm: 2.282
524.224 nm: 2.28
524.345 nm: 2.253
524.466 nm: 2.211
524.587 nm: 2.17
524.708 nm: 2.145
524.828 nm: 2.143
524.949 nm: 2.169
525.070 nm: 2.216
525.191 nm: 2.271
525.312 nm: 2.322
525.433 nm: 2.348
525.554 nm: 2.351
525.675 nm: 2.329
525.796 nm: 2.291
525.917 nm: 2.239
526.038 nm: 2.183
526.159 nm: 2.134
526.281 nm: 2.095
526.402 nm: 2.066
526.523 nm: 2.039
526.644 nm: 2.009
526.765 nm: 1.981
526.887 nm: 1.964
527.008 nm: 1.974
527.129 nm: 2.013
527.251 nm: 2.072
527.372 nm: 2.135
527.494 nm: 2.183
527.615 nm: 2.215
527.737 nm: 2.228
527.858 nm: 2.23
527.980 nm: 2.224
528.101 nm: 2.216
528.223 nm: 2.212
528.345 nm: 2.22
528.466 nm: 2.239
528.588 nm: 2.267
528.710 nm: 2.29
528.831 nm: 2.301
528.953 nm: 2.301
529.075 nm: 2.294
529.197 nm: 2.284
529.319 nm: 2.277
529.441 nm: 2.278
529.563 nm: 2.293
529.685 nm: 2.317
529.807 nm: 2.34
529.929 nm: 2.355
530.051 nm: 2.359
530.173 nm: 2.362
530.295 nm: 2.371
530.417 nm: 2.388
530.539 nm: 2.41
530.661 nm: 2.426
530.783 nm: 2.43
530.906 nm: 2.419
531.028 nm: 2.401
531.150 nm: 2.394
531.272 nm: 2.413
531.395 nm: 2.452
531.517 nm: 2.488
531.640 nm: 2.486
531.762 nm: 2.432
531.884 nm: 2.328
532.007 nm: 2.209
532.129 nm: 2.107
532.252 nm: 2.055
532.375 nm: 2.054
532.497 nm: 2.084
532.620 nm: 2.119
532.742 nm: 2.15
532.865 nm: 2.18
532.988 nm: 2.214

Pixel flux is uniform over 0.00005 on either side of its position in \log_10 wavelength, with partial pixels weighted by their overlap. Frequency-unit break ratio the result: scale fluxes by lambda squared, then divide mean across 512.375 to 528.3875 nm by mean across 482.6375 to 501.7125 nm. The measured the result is 1.07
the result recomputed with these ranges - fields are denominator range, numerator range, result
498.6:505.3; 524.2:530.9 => 1.21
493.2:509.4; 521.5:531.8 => 1.16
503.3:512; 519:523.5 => 1.03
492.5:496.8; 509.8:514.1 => 1.02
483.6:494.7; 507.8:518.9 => 1.07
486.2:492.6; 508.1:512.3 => 1.16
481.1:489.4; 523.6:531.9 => 1.30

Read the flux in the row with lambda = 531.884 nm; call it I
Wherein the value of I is 2.328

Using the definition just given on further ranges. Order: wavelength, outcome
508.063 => 2.246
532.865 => 2.18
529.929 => 2.355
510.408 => 2.138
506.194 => 2.13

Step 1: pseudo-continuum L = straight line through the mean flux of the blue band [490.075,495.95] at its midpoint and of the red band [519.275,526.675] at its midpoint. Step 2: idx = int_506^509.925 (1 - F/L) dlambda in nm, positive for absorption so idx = 0.06 nm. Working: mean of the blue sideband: 2.21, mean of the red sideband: 2.14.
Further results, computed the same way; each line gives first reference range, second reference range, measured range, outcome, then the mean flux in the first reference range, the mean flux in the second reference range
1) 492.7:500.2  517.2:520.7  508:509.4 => -0.12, 2.2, 1.91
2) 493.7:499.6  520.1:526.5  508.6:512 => -0.01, 2.22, 2.16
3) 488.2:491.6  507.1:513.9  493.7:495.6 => -0.11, 2.18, 2.13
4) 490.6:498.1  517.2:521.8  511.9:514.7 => 0.02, 2.21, 1.94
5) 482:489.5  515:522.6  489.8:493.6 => -0.31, 2.03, 1.95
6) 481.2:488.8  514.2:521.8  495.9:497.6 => -0.19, 2.05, 1.92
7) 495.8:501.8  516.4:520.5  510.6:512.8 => -0.22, 2.13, 1.88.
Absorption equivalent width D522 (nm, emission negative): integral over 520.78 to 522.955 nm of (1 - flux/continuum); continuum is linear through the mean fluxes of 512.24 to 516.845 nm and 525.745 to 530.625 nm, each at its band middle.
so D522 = -0.02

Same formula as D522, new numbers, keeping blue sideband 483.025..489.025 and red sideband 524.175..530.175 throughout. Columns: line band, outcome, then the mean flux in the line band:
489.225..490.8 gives -0.18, 2.25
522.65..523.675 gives 0.00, 2.19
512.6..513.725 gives 0.07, 2.01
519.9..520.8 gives 0.05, 2.05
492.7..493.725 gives -0.05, 2.13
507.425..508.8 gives -0.03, 2.16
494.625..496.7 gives -0.26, 2.3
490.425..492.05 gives -0.15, 2.21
